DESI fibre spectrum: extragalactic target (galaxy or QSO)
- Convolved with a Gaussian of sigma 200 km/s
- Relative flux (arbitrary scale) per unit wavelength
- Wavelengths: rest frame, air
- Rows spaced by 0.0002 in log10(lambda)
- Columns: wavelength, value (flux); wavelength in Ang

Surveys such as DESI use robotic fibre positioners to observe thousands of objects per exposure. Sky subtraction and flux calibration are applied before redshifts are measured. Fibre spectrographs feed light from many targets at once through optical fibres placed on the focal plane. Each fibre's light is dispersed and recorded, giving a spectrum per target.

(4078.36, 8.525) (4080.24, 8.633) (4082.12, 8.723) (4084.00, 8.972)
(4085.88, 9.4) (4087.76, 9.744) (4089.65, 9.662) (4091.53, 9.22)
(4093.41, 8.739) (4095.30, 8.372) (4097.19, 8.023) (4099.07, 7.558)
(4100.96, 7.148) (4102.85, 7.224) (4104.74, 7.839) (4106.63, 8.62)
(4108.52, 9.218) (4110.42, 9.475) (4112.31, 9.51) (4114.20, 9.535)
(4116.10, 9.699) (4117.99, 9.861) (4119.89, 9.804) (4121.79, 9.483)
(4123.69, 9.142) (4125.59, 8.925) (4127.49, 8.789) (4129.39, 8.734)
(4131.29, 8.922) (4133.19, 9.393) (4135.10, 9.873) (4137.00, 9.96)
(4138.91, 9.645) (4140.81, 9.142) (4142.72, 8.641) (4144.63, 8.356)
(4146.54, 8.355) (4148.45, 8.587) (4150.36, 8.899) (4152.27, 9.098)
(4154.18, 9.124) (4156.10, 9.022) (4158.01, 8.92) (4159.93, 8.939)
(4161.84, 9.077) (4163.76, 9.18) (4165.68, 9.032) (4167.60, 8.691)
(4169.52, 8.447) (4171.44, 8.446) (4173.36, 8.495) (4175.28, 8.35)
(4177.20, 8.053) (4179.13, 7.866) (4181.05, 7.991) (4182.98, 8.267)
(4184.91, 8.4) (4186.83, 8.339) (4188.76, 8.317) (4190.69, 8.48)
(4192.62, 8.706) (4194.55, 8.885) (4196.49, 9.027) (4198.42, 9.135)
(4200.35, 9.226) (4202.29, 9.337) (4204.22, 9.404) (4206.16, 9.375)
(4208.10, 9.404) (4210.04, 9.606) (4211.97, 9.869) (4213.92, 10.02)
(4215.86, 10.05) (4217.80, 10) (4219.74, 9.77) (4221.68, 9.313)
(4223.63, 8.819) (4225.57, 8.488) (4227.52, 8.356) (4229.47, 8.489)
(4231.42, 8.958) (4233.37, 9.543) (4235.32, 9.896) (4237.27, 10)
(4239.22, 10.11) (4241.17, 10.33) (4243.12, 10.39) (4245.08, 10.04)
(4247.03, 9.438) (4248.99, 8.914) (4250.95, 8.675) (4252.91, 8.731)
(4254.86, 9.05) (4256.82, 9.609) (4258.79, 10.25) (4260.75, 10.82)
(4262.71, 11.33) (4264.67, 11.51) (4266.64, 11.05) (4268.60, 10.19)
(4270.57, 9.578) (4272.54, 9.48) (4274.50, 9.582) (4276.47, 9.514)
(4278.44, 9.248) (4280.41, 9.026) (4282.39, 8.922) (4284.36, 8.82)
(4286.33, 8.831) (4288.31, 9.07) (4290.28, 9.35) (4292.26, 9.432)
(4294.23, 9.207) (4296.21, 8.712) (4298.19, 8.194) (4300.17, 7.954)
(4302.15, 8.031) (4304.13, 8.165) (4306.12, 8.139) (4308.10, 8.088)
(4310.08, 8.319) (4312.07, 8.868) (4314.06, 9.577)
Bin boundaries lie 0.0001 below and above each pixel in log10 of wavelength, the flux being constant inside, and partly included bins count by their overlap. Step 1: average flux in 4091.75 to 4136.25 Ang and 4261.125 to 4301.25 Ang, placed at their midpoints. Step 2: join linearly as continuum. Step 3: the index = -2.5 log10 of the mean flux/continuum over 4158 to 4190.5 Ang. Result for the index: 0.07 mag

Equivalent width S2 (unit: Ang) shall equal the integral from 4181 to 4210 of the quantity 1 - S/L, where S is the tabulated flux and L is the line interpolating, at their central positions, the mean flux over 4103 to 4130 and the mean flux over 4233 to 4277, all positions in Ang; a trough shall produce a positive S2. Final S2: 2.2 Ang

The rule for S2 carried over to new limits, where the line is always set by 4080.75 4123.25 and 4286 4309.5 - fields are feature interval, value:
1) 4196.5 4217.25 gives -1.9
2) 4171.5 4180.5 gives 0.6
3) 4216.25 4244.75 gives -2.6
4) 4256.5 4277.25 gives -4.0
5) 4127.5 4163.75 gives -0.8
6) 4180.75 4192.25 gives 0.6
